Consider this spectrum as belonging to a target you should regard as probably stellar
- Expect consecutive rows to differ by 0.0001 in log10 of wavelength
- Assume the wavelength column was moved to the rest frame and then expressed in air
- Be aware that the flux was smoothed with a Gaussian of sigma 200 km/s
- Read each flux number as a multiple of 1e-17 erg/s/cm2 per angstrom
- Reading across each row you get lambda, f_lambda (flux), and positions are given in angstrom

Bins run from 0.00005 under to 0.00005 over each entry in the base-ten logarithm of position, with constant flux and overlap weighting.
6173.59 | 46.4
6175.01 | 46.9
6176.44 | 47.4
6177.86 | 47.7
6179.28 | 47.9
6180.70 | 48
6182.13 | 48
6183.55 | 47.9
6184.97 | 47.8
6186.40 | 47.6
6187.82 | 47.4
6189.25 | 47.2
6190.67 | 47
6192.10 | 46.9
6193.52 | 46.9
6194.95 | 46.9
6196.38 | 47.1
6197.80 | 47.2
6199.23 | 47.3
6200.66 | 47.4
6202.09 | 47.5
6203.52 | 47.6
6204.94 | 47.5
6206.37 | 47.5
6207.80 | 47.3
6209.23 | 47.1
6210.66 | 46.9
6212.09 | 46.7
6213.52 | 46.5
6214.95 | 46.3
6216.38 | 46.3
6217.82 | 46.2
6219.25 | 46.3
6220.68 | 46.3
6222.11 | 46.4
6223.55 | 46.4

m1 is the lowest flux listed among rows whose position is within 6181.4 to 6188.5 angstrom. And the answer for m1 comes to 47.4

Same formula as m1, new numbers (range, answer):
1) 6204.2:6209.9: 47.1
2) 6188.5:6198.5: 46.9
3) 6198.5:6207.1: 47.3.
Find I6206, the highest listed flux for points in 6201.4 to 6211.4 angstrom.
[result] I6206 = 47.6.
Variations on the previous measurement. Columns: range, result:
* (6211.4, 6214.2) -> 46.7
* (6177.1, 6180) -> 47.9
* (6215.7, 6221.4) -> 46.3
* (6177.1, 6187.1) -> 48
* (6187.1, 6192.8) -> 47.4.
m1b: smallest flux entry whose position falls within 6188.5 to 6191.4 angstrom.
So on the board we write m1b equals 47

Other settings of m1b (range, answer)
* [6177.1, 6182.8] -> 47.7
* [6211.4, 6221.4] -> 46.2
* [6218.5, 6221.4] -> 46.3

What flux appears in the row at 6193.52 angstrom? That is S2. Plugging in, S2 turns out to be 46.9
